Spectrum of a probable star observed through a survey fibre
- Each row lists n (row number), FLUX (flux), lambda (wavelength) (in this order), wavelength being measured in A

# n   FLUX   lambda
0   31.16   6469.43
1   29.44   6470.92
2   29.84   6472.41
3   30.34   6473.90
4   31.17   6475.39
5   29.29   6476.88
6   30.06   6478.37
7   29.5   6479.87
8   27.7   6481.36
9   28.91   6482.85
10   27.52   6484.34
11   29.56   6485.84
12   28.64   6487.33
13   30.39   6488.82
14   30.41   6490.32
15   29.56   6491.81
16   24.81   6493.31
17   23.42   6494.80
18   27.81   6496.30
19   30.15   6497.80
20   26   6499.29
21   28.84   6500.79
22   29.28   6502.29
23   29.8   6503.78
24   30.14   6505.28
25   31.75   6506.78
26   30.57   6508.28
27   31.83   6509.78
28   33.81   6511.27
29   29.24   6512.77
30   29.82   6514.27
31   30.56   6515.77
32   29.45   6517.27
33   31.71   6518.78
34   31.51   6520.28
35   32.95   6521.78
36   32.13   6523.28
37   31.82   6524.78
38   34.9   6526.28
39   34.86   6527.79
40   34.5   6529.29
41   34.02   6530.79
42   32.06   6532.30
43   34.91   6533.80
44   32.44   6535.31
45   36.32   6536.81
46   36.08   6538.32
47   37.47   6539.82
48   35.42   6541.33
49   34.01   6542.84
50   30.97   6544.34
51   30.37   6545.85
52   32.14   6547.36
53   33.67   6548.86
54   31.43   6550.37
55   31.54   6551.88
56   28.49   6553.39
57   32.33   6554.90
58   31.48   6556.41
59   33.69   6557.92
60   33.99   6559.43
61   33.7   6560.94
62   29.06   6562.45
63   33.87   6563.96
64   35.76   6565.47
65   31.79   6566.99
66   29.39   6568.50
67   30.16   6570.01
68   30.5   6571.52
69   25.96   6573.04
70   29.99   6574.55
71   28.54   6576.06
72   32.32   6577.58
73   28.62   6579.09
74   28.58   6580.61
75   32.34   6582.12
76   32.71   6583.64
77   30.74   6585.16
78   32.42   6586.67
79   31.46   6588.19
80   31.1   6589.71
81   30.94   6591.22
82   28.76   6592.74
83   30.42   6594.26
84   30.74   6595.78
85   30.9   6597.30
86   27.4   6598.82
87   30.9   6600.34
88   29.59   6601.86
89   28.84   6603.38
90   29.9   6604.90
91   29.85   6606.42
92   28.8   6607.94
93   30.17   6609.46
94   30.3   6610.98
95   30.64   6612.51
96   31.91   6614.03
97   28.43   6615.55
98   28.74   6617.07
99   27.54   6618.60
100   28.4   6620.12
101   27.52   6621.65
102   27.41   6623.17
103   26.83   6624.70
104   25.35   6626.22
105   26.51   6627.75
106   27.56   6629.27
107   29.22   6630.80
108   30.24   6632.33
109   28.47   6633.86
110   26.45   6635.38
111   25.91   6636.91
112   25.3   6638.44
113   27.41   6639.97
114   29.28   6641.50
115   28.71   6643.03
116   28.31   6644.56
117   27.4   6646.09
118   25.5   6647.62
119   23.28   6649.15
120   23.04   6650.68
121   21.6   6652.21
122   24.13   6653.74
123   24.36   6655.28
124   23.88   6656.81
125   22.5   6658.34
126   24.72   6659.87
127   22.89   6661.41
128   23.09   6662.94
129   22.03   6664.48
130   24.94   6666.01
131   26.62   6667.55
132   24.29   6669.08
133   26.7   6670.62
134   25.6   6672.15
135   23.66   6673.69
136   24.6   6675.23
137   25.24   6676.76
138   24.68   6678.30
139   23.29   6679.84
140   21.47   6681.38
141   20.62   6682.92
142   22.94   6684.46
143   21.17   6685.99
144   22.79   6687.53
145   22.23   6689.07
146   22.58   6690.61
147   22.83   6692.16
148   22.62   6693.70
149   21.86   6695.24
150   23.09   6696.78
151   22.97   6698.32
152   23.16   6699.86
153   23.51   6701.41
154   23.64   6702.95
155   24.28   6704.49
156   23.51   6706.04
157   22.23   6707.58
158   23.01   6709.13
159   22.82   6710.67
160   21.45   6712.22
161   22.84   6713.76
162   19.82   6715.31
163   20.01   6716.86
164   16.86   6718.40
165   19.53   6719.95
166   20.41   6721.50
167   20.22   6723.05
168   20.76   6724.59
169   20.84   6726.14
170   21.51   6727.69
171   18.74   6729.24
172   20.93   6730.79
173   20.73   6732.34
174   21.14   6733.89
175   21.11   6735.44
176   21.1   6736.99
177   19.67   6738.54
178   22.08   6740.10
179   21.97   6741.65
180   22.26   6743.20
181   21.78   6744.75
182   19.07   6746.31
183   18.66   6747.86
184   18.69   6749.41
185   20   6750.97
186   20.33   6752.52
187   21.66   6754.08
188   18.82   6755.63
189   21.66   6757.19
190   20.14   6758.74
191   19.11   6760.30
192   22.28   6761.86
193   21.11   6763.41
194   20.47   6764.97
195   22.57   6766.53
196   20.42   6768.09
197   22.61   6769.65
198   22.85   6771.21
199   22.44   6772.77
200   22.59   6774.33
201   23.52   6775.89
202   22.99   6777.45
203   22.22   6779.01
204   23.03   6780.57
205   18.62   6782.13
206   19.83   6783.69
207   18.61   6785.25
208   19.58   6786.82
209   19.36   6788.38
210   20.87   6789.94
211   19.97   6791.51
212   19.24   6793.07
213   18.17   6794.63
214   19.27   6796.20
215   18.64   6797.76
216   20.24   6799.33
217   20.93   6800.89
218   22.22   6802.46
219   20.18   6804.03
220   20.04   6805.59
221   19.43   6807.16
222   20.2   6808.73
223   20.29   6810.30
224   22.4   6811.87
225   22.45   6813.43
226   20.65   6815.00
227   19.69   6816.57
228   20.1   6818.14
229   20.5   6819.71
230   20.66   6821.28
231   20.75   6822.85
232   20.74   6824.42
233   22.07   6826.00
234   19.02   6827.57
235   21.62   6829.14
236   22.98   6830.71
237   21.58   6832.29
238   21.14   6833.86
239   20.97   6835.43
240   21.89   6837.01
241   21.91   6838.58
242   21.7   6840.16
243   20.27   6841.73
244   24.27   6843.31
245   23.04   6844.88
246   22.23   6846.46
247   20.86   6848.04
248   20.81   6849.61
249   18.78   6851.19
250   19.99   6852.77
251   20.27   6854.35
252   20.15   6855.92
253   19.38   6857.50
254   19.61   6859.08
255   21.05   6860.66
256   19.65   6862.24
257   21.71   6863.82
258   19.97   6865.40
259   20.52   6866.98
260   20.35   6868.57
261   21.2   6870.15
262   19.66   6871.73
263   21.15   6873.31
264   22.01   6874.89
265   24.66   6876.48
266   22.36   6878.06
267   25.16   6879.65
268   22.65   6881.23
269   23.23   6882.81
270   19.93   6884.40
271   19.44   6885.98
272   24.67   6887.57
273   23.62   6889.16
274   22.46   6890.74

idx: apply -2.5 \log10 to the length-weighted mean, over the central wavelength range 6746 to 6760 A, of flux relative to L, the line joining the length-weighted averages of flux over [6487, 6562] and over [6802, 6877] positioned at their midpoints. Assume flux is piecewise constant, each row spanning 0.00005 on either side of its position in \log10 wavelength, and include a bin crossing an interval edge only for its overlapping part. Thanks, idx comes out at 0.197 mag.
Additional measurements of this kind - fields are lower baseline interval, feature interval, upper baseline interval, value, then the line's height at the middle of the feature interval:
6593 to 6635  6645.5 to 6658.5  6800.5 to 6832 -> 0.15 mag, 27.4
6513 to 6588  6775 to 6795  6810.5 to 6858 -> 0.12 mag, 23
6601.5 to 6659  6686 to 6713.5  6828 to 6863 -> 0.11 mag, 25.3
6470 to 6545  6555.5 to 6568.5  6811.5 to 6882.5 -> -0.12 mag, 29.4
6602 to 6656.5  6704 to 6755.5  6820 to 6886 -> 0.18 mag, 24.7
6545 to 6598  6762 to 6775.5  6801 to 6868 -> 0.07 mag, 23.5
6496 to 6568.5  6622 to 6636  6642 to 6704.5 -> -0.05 mag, 26.4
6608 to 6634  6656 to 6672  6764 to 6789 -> 0.10 mag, 26.6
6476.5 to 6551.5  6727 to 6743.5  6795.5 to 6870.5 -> 0.14 mag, 24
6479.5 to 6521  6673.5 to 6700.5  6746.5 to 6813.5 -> 0.03 mag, 23.5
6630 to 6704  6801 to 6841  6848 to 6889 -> 0.05 mag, 21.9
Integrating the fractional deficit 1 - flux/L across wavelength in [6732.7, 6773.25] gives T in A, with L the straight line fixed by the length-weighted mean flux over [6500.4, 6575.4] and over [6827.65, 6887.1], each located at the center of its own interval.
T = 6.36 A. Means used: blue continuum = 32.1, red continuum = 21.3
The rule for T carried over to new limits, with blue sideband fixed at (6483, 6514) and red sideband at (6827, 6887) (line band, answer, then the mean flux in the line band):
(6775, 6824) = 4.46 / 20.5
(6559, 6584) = -3.06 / 31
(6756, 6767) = 1.15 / 20.9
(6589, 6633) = -3.99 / 29.1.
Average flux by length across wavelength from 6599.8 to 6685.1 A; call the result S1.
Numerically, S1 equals 26.4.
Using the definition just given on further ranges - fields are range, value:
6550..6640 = 29.8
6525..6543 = 34.7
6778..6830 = 20.4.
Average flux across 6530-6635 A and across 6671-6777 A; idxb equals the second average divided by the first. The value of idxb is 0.7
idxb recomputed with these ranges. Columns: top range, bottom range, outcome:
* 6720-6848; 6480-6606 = 0.67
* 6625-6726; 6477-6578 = 0.77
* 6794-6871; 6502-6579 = 0.65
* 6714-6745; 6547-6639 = 0.69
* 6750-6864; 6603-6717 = 0.83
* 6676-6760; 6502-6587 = 0.67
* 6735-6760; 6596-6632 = 0.71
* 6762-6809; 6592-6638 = 0.72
